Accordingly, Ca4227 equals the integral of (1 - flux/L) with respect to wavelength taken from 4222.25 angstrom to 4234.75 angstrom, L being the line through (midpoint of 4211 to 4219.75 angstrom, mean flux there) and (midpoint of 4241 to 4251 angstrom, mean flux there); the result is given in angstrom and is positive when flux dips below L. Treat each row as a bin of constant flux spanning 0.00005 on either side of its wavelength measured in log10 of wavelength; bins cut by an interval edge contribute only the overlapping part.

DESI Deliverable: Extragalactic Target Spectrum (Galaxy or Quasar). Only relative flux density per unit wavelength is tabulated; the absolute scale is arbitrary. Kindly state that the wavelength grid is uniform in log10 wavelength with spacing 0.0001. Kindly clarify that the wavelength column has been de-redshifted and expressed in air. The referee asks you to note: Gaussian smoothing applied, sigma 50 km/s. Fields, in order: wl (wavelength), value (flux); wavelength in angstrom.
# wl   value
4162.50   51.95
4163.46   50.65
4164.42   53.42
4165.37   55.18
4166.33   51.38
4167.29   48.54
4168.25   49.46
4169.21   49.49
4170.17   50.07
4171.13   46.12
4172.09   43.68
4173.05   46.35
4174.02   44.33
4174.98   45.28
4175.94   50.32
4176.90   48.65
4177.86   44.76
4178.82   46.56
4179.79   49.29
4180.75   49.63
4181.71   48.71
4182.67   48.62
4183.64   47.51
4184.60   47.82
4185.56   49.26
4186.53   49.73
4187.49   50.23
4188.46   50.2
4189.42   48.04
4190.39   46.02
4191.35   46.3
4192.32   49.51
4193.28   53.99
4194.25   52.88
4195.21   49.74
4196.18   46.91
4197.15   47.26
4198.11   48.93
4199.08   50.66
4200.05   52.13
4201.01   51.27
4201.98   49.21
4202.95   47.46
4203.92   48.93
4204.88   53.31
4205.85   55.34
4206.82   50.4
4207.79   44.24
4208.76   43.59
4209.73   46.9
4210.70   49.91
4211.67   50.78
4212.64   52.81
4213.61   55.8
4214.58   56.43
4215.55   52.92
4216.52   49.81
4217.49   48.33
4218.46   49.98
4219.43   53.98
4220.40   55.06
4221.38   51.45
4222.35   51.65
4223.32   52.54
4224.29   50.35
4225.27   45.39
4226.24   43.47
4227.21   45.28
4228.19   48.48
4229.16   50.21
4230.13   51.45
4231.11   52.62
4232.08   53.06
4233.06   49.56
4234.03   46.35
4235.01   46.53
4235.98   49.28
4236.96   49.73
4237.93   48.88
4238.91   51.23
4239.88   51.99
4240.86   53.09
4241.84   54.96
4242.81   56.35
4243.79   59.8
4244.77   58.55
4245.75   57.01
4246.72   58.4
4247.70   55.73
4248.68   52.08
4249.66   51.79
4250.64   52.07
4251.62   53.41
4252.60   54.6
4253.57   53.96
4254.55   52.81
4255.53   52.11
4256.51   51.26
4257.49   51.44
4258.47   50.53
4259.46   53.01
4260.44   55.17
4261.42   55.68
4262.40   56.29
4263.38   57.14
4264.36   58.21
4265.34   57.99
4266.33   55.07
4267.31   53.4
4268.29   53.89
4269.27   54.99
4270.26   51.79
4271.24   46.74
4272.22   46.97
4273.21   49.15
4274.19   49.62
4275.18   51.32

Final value 1.1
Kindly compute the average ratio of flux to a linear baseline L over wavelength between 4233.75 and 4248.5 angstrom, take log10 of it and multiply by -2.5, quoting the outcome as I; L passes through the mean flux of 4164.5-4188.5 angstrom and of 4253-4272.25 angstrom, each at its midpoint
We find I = -0.02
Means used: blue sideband 48.5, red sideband 53.6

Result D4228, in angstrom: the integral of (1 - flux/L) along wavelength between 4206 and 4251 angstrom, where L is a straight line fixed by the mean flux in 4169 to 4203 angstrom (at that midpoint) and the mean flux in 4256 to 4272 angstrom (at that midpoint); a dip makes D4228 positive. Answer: 0.1 angstrom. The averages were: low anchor 48.5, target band 51.3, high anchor 53.8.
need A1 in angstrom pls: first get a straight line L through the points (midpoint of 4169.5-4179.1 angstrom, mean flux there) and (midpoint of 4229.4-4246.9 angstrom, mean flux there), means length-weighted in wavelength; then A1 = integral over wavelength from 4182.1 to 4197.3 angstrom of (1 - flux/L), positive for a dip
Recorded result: -0.3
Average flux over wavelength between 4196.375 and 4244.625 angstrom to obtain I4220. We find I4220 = 50.6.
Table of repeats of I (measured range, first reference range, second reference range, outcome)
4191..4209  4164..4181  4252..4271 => 0.011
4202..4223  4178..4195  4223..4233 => -0.038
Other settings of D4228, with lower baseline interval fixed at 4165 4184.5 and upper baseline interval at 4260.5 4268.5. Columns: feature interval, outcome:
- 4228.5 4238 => 0.62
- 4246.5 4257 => 0.30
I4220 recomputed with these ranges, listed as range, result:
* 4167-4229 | 49.3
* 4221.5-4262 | 52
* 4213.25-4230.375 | 50.7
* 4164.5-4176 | 48.5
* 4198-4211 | 49.4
